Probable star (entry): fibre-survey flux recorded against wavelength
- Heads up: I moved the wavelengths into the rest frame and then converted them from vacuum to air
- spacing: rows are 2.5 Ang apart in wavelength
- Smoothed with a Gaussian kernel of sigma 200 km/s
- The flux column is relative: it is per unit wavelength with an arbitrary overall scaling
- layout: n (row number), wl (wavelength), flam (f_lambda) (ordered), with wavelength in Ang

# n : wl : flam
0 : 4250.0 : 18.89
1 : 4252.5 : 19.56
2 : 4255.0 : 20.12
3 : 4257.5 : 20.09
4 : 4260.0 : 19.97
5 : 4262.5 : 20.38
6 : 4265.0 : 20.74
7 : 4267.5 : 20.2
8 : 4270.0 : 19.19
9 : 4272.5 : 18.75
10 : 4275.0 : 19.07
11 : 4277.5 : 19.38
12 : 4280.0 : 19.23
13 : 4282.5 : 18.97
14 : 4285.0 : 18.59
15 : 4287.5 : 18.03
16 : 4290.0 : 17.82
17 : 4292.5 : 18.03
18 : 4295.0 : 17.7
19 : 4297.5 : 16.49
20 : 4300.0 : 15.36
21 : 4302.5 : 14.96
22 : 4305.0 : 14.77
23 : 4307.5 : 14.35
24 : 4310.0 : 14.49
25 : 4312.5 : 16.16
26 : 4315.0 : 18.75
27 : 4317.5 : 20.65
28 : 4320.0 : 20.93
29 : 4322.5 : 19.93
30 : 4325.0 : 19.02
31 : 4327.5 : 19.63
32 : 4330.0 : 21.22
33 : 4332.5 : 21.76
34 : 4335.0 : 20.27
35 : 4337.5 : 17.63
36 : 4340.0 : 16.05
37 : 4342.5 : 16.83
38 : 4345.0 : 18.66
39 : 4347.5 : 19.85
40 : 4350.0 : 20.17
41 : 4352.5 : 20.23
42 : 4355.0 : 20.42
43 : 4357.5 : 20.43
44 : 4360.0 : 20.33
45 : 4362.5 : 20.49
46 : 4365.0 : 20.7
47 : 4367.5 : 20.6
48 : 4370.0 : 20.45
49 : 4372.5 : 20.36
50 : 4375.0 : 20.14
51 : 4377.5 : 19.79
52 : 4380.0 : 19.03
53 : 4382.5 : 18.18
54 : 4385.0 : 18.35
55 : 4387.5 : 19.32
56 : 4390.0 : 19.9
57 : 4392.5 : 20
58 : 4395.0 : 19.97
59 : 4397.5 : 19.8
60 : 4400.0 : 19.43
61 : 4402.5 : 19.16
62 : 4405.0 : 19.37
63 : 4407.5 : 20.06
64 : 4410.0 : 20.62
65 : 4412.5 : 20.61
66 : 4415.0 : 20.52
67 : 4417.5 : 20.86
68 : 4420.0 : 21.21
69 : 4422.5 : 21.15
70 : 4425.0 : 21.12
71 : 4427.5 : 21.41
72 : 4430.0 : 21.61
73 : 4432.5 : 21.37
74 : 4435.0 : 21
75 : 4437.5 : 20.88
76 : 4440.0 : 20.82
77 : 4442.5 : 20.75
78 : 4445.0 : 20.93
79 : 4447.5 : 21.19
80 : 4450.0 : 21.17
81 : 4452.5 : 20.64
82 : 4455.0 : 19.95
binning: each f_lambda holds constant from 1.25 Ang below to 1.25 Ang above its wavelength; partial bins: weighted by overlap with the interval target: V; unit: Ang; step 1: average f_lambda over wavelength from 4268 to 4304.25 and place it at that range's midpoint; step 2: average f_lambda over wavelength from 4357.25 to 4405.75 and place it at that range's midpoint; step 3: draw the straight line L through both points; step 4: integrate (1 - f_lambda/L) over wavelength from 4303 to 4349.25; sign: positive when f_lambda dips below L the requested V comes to 1.0 Ang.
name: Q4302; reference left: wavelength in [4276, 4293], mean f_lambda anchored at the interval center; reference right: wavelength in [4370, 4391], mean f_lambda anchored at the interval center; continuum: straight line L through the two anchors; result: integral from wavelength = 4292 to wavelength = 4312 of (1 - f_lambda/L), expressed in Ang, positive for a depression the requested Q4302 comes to 3.26 Ang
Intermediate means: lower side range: 18.6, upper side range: 19.4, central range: 15.7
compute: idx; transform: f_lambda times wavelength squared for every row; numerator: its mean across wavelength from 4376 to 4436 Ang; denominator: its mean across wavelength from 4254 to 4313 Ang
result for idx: 1.2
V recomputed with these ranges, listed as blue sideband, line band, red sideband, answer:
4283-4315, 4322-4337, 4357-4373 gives -1.49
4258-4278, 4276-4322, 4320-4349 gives 4.67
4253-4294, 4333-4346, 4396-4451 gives 1.17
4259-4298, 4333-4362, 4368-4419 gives 0.30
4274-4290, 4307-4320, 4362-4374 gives 1.35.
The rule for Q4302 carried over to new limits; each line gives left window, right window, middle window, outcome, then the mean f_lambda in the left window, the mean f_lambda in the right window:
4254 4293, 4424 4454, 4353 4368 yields -0.2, 19.3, 21.1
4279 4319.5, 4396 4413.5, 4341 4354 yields -0.5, 17.2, 19.9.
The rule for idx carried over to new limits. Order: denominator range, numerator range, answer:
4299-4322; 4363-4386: 1.21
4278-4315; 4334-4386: 1.19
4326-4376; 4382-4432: 1.05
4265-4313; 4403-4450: 1.27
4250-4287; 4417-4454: 1.16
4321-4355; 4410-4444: 1.13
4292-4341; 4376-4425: 1.15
